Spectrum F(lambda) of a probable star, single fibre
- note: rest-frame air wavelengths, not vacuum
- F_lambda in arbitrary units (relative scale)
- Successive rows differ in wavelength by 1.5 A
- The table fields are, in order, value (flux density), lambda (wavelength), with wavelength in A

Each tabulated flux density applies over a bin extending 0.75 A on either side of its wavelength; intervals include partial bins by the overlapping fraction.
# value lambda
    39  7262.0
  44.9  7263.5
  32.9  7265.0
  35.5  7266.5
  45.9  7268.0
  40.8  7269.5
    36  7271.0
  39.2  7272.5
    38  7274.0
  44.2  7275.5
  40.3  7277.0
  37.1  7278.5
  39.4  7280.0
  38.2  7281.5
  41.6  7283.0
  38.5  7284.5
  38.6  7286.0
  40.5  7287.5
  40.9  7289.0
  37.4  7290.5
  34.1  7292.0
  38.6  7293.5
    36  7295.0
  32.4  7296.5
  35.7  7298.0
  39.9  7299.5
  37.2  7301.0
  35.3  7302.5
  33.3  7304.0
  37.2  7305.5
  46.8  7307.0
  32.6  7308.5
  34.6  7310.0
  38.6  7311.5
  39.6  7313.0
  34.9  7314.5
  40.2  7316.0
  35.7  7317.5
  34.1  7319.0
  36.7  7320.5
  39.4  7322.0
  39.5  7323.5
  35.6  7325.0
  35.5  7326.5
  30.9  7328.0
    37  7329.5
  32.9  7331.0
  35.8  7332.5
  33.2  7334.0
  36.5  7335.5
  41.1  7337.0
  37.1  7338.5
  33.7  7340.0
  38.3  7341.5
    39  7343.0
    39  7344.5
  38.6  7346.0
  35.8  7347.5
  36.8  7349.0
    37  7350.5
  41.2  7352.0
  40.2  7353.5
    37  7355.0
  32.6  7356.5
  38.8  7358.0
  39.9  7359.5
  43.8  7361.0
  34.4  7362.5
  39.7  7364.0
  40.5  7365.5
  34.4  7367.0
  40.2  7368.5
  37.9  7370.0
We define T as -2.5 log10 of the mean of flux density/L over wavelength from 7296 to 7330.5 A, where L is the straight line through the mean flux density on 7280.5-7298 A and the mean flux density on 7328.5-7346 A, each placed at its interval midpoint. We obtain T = 0.02 mag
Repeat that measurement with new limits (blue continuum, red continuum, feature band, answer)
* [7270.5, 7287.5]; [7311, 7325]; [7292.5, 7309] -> 0.04 mag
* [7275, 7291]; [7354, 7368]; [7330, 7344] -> 0.06 mag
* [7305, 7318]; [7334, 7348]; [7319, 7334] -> 0.06 mag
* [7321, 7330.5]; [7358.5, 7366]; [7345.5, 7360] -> 0.03 mag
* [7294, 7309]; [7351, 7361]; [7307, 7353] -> 0.03 mag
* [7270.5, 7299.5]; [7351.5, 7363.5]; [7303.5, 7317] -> 0.02 mag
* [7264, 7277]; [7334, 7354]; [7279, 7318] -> 0.03 mag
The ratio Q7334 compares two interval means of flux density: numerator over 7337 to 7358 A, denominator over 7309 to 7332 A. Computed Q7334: 1.04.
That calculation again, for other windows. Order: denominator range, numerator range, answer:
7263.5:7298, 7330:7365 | 0.97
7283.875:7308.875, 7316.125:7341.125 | 0.96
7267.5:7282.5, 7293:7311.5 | 0.92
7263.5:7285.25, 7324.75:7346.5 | 0.92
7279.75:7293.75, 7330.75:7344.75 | 0.95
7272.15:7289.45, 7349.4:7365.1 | 0.97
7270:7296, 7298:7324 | 0.96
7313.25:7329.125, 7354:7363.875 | 1.04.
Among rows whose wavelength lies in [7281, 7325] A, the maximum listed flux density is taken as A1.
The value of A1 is 46.8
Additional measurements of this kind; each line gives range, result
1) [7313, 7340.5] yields 41.1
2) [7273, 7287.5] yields 44.2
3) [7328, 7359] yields 41.2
